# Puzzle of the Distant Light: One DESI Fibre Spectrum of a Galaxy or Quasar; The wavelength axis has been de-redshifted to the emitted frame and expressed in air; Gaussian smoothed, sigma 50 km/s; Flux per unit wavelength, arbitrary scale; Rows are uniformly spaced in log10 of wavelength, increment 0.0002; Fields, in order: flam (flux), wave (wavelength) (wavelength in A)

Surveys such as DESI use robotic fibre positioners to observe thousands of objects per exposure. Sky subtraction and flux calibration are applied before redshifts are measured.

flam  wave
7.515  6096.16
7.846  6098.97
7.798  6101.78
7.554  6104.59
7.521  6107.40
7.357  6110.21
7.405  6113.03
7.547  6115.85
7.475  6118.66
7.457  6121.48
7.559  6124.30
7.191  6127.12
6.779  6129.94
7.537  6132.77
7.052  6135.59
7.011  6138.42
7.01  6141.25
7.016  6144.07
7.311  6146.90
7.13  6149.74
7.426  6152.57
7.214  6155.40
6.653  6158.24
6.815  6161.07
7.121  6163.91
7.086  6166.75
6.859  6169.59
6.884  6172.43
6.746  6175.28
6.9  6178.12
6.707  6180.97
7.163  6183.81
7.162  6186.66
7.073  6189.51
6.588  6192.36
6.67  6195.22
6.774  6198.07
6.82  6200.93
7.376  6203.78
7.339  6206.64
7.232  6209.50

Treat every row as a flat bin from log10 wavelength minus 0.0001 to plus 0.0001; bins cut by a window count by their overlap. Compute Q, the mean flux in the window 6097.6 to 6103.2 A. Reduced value 7.82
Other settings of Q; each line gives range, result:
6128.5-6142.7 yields 7.08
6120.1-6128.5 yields 7.4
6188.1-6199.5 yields 6.77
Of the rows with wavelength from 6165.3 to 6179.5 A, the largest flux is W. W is 7.086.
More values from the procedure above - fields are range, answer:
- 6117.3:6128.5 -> 7.559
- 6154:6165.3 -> 7.214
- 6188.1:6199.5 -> 7.073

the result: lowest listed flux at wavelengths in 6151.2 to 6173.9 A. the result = 6.653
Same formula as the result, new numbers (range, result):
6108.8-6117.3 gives 7.357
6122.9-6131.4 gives 6.779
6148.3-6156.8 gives 7.13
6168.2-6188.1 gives 6.707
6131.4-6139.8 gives 7.011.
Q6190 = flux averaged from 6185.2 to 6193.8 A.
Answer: 6.93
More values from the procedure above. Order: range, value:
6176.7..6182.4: 6.81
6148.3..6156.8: 7.26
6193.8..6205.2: 6.91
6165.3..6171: 6.97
